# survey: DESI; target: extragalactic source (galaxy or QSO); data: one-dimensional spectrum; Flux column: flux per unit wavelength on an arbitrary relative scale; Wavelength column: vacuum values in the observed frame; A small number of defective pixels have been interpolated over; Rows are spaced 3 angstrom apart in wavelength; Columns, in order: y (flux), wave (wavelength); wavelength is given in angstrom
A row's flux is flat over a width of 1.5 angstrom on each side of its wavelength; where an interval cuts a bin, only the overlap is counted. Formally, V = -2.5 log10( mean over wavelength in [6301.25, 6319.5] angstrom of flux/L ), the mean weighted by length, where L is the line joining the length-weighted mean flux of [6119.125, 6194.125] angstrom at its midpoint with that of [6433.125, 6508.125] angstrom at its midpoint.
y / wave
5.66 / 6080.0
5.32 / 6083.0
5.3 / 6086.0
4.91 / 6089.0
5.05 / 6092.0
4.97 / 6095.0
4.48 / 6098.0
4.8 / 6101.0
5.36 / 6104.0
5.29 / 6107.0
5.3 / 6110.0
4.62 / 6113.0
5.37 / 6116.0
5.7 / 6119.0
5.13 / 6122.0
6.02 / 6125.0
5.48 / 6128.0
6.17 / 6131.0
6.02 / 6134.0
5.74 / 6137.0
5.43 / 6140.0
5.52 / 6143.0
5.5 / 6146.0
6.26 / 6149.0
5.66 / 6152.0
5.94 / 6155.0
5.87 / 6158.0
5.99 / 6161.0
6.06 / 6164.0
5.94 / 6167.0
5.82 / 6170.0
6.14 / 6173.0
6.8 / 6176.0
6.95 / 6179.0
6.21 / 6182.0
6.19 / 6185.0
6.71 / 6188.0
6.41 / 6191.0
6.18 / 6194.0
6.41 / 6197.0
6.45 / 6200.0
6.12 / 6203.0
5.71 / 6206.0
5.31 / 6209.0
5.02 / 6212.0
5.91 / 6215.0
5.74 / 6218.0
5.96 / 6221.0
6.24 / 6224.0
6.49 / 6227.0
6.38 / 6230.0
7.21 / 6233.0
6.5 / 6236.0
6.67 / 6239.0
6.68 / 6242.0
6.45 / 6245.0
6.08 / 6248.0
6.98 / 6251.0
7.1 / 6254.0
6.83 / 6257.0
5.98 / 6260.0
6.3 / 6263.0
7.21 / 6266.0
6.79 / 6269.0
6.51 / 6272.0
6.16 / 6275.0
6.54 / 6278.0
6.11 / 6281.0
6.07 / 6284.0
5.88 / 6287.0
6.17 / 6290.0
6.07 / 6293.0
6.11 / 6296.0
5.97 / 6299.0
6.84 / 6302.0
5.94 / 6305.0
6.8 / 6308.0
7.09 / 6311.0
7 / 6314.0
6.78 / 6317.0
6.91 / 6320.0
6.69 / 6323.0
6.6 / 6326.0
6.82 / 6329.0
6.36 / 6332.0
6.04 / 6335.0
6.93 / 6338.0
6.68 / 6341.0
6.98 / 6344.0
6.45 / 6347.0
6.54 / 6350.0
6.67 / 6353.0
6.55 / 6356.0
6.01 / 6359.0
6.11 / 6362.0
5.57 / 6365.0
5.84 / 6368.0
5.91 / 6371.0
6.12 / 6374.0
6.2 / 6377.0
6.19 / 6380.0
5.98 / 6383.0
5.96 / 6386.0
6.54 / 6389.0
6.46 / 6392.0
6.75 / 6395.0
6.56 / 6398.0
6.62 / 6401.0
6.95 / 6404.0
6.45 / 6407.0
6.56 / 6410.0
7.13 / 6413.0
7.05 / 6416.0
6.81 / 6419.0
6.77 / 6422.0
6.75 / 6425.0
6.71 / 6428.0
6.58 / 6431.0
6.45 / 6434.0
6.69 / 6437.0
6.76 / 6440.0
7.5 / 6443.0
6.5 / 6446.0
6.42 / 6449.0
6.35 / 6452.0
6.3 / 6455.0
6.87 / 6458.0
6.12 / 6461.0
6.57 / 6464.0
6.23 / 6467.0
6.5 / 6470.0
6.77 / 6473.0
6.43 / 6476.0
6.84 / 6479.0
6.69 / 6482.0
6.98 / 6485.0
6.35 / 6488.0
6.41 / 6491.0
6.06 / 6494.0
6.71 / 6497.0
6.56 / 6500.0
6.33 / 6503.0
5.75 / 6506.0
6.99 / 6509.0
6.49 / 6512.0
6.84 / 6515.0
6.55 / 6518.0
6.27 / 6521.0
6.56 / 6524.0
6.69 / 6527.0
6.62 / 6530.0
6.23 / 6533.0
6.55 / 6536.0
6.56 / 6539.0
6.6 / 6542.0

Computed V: -0.082 mag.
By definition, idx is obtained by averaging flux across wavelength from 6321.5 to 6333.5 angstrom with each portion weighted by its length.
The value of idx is 6.62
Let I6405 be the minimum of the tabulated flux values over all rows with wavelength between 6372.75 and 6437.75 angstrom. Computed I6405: 5.96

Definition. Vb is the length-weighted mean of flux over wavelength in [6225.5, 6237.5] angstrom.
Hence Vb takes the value 6.64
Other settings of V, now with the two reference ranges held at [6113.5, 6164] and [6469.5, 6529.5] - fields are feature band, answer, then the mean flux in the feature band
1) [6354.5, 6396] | 0.02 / 6.15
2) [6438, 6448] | -0.08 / 6.88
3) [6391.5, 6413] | -0.06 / 6.66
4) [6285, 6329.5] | -0.07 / 6.5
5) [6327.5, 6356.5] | -0.07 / 6.6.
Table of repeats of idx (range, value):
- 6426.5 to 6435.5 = 6.58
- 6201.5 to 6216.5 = 5.61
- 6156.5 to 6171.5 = 5.94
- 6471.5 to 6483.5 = 6.68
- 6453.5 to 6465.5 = 6.46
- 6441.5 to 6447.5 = 7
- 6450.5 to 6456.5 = 6.32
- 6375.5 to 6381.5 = 6.2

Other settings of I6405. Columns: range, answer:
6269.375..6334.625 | 5.88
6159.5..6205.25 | 5.82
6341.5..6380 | 5.57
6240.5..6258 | 6.08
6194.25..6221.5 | 5.02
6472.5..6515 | 5.75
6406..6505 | 6.06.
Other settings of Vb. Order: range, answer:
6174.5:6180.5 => 6.88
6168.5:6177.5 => 6.25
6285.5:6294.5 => 6.04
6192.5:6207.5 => 6.17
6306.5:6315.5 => 6.96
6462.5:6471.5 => 6.43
